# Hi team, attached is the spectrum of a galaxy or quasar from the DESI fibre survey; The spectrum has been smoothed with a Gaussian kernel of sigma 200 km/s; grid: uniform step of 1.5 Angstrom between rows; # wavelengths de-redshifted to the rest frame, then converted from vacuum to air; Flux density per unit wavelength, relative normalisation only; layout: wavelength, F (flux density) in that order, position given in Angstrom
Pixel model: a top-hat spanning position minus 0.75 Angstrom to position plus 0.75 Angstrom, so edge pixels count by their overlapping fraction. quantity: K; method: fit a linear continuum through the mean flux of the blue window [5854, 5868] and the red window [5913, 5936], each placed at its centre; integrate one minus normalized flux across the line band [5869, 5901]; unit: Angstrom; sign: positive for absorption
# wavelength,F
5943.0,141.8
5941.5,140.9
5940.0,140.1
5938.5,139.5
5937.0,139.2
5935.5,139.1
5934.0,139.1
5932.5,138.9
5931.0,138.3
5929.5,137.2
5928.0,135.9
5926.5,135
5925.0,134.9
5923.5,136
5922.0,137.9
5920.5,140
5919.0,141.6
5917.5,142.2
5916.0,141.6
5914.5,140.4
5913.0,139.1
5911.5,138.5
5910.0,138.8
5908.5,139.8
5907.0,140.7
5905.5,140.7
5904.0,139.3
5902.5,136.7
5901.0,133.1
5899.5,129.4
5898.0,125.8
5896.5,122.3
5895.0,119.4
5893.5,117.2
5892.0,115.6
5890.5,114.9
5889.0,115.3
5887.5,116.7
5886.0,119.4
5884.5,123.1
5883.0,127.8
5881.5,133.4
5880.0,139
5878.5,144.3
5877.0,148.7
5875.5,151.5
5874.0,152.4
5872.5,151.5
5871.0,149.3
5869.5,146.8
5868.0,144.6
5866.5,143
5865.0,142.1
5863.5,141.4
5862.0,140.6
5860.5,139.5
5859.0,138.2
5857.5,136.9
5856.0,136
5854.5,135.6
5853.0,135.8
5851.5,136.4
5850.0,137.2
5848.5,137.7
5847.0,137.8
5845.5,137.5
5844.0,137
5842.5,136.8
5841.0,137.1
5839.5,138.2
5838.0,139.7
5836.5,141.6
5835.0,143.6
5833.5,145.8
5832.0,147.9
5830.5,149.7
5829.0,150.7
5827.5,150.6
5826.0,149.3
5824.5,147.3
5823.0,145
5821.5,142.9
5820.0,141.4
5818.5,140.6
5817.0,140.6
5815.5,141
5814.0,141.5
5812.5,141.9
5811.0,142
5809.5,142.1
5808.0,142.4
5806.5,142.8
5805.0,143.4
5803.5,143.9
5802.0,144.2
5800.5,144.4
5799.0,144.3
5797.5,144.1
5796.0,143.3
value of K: 1.8 Angstrom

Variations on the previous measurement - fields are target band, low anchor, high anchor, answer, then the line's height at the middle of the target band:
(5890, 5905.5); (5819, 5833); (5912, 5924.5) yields 1.65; 141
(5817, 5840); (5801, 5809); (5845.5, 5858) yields -0.80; 140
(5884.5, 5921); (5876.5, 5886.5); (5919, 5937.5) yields 1.24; 136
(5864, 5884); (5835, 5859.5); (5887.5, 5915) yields -1.50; 134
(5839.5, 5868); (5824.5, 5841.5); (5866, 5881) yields 1.51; 146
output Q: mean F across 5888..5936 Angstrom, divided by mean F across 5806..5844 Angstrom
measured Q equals 0.9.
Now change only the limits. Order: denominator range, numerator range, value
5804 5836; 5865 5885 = 0.99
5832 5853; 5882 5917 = 0.93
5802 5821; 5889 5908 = 0.90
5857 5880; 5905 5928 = 0.96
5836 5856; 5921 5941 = 1.00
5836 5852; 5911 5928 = 1.01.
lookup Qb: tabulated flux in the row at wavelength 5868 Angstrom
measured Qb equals 144.6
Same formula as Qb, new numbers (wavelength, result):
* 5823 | 145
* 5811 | 142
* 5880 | 139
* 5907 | 140.7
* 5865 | 142.1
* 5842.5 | 136.8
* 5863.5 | 141.4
